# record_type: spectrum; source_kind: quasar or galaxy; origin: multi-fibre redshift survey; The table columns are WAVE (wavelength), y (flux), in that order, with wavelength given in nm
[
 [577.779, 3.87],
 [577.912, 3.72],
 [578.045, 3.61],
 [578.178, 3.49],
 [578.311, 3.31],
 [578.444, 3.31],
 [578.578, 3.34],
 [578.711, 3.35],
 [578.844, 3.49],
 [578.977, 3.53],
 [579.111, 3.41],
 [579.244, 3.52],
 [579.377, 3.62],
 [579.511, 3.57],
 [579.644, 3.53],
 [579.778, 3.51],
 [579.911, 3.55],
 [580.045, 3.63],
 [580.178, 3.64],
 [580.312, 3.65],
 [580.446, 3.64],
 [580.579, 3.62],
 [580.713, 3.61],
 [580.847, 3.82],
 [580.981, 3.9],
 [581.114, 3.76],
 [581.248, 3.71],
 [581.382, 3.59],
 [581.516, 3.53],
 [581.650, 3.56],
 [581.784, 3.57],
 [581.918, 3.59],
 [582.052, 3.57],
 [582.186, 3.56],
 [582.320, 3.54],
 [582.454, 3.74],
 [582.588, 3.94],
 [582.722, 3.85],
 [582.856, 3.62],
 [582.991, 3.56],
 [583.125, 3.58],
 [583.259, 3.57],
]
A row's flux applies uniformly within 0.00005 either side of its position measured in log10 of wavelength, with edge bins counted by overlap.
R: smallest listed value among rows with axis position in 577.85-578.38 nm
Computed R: 3.31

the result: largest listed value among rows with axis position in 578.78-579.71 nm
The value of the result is 3.62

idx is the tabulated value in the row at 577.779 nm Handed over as 3.87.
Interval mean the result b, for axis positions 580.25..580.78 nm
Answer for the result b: 3.63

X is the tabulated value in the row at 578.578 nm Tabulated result 3.34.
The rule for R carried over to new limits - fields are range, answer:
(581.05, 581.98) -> 3.53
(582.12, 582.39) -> 3.54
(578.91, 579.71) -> 3.41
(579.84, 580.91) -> 3.55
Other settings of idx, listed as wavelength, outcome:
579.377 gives 3.62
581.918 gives 3.59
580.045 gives 3.63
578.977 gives 3.53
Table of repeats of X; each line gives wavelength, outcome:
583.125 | 3.58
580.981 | 3.9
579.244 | 3.52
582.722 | 3.85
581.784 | 3.57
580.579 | 3.62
